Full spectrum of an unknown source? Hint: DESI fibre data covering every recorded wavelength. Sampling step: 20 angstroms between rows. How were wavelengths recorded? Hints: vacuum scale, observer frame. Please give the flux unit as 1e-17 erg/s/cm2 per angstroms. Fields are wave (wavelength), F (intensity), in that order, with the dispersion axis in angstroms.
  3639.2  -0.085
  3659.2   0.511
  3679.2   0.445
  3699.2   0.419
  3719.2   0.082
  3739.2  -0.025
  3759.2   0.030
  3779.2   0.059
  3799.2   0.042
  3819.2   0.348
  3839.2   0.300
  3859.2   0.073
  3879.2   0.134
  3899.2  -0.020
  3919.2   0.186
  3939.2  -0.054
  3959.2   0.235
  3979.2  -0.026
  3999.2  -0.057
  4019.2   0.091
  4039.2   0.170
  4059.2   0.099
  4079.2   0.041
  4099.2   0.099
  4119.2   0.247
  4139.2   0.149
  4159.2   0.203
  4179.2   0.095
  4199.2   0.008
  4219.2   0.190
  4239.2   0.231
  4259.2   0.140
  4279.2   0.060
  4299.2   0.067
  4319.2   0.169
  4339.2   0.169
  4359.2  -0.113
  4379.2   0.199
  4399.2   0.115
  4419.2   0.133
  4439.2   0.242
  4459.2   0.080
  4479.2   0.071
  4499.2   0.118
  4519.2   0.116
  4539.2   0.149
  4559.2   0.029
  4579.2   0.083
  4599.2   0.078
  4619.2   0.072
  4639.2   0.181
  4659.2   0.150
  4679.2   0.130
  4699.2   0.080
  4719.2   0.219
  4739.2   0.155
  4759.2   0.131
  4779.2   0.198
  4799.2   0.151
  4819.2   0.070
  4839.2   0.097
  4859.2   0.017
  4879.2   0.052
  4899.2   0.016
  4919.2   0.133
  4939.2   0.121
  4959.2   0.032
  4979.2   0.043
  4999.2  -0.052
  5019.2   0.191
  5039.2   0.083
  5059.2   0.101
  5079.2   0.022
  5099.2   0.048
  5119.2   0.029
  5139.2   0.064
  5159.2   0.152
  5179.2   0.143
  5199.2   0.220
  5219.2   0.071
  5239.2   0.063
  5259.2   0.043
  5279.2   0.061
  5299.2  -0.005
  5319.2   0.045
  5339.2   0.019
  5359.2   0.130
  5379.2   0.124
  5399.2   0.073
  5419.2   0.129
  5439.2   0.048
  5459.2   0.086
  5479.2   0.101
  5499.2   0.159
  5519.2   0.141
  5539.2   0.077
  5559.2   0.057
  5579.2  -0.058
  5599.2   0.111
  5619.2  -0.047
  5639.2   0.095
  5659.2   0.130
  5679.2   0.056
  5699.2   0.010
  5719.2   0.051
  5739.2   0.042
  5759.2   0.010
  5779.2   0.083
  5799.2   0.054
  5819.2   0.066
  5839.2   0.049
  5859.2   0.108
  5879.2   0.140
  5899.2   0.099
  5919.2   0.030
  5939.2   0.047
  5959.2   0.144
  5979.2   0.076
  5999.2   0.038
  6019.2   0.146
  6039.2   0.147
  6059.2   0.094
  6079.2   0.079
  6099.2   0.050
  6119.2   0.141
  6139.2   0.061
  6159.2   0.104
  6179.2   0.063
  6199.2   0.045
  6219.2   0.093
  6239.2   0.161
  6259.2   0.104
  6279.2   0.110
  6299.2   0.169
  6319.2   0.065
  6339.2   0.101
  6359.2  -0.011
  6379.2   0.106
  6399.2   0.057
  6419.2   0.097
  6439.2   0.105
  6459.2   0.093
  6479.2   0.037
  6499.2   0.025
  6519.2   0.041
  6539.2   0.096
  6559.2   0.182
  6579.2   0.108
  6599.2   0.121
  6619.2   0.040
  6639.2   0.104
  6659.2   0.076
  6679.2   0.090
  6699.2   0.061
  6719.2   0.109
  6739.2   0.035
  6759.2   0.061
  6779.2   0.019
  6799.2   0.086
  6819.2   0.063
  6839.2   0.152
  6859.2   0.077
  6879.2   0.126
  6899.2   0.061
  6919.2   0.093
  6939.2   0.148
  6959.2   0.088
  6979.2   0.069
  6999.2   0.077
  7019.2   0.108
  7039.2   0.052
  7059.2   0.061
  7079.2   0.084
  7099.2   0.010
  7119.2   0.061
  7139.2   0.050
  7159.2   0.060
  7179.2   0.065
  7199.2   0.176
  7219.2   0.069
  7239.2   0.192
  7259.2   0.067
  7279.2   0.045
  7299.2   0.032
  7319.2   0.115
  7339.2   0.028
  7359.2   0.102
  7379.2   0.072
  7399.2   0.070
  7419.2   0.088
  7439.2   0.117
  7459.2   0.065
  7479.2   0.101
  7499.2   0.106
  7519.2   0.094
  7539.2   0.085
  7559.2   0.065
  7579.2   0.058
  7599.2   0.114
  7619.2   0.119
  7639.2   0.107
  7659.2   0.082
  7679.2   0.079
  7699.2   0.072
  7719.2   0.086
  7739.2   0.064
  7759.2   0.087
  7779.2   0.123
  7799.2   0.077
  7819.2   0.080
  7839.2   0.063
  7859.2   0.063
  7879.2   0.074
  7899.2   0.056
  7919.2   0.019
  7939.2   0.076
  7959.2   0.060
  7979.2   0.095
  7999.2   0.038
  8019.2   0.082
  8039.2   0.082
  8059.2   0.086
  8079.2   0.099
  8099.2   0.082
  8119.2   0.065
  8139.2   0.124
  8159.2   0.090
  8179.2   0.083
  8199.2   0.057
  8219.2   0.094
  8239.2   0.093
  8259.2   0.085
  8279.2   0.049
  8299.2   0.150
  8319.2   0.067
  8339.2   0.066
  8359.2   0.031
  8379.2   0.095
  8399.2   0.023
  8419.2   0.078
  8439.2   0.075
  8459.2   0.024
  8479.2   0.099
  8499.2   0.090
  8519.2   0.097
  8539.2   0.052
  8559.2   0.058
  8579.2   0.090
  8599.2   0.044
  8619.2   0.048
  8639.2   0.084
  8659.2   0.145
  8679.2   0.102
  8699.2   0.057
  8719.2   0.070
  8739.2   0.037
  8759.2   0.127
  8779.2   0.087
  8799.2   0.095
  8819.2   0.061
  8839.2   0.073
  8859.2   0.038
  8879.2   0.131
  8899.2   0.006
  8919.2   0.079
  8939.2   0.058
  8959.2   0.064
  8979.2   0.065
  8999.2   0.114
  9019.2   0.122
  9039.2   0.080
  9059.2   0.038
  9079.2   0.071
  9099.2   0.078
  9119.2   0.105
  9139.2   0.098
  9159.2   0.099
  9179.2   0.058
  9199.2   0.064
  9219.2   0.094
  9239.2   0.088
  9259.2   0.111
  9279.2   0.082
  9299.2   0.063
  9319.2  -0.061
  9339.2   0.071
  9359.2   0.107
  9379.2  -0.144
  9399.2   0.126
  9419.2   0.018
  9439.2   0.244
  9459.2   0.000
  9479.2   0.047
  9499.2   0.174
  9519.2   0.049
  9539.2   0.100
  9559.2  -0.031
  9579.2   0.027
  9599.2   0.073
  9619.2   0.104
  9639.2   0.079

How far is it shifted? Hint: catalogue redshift 1.605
